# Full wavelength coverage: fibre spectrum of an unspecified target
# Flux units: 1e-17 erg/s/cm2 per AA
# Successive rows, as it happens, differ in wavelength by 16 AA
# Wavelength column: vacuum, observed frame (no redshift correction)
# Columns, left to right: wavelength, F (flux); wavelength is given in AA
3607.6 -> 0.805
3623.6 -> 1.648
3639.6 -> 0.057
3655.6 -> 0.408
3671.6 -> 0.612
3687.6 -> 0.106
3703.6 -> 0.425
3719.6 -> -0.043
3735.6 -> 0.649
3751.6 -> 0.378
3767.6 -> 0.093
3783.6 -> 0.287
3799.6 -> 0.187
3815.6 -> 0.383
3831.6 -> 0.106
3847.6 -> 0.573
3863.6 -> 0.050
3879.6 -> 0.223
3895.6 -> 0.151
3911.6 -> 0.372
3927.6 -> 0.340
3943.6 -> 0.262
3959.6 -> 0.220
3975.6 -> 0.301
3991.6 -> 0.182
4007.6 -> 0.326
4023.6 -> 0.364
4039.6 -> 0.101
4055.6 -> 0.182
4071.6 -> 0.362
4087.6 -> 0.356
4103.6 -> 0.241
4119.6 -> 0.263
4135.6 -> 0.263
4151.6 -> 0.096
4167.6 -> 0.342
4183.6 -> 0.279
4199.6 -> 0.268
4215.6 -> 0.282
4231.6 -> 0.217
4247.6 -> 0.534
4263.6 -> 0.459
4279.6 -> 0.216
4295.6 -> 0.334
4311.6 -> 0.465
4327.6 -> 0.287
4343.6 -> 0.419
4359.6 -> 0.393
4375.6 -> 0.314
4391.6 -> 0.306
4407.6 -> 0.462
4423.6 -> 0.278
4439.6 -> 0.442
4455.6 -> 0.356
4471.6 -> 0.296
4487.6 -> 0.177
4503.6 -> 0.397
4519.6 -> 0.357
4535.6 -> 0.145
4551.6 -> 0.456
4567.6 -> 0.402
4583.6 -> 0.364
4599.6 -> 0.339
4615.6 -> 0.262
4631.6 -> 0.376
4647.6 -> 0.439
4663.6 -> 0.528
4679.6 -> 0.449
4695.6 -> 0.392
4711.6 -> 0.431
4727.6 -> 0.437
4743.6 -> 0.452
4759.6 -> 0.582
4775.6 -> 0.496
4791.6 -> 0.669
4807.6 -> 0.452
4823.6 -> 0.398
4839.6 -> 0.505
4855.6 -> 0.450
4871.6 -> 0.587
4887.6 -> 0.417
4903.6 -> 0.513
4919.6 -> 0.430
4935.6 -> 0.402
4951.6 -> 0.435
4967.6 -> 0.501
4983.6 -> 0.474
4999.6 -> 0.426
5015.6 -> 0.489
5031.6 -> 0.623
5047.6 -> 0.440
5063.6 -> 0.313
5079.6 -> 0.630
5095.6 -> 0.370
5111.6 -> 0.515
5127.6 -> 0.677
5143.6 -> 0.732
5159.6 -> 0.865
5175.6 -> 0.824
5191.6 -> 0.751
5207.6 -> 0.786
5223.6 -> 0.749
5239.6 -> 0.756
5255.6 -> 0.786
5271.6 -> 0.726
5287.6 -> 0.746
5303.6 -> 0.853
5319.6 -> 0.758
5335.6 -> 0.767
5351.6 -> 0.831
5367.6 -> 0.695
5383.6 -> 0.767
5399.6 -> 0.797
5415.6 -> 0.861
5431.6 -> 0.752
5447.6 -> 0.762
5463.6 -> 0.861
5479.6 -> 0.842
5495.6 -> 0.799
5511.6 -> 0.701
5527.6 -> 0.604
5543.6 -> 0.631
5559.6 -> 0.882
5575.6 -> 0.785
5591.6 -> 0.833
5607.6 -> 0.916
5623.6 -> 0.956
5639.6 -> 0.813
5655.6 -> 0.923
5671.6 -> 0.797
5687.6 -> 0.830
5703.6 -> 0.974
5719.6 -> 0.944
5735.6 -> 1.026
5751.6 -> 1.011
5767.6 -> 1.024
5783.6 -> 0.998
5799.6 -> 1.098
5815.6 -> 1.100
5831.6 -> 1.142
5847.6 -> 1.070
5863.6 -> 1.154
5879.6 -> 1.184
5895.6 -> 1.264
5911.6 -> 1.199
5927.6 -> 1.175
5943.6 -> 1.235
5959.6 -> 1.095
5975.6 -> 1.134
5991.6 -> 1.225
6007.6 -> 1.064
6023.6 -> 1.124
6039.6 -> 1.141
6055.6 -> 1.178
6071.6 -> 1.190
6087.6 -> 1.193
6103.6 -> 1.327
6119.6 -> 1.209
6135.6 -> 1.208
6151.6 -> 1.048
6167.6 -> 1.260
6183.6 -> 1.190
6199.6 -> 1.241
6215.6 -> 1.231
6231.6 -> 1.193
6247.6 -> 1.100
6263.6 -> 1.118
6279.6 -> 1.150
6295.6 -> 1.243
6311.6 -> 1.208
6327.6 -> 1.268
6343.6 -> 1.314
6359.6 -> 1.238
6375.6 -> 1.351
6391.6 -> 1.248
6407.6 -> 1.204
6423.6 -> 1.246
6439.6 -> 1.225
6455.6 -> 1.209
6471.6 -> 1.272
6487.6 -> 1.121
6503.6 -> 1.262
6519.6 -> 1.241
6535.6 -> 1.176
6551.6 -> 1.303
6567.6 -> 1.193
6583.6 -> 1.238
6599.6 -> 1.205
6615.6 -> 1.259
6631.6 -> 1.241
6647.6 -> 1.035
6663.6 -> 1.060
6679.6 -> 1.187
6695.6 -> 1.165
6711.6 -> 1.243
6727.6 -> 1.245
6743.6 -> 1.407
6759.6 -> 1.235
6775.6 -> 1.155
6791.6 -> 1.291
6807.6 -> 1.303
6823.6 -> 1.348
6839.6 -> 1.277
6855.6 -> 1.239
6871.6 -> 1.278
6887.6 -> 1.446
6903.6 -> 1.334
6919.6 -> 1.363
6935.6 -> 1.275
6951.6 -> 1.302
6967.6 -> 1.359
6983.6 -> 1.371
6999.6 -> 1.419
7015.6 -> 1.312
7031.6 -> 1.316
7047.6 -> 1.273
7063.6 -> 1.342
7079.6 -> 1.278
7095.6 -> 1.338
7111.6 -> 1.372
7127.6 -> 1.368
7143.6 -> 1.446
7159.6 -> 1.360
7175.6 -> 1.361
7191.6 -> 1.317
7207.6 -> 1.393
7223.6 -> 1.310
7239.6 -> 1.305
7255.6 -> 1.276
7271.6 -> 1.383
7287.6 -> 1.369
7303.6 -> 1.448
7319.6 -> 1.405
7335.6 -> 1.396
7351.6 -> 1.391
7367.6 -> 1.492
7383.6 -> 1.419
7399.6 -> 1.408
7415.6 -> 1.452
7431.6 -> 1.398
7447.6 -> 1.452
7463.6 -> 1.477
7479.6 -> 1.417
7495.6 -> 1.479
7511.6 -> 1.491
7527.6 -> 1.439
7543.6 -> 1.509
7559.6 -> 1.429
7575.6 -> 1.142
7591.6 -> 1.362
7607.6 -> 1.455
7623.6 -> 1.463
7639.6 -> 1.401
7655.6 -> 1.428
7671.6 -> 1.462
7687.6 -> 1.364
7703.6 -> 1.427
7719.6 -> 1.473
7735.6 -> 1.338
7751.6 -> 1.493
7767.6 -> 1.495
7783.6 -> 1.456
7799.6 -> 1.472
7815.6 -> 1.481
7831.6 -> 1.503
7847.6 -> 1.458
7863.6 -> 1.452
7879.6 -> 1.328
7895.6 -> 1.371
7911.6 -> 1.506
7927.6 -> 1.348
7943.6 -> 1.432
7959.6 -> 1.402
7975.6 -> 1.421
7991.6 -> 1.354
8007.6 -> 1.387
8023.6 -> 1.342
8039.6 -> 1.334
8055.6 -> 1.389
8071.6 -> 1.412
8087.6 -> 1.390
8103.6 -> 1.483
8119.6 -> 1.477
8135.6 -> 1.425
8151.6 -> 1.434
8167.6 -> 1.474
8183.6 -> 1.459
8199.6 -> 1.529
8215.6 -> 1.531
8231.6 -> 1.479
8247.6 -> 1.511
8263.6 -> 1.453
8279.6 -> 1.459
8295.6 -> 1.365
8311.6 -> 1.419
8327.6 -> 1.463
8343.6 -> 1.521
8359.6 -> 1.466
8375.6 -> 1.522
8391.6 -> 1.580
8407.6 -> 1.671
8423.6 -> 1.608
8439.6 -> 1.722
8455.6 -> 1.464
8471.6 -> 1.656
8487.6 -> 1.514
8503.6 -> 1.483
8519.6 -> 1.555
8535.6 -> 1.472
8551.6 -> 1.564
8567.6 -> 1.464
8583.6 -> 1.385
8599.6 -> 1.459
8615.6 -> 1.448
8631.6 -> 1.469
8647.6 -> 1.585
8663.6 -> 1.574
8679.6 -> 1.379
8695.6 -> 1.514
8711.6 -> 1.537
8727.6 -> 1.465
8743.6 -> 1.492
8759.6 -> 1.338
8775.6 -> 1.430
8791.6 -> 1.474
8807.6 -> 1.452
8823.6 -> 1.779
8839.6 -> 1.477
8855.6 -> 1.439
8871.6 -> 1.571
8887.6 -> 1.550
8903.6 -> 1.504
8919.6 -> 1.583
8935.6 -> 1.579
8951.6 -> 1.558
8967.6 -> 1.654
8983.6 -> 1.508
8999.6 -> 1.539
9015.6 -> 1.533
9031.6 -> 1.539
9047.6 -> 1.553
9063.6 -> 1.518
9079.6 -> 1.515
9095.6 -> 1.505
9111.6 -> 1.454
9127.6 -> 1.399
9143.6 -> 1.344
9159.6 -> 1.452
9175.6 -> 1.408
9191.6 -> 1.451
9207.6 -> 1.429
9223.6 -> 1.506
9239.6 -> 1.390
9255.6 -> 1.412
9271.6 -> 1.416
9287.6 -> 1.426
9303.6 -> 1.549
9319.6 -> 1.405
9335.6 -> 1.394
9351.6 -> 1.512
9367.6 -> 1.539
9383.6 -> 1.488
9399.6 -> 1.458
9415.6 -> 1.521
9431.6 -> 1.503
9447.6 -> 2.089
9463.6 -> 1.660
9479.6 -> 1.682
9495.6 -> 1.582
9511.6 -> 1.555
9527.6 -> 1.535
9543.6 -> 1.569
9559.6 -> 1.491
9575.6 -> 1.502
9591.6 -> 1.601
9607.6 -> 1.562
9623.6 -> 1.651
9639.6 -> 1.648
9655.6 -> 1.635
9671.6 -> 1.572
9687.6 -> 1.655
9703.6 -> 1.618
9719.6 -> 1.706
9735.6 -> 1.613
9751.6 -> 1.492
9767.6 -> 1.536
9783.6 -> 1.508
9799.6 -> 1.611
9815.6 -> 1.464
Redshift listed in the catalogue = 0.286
